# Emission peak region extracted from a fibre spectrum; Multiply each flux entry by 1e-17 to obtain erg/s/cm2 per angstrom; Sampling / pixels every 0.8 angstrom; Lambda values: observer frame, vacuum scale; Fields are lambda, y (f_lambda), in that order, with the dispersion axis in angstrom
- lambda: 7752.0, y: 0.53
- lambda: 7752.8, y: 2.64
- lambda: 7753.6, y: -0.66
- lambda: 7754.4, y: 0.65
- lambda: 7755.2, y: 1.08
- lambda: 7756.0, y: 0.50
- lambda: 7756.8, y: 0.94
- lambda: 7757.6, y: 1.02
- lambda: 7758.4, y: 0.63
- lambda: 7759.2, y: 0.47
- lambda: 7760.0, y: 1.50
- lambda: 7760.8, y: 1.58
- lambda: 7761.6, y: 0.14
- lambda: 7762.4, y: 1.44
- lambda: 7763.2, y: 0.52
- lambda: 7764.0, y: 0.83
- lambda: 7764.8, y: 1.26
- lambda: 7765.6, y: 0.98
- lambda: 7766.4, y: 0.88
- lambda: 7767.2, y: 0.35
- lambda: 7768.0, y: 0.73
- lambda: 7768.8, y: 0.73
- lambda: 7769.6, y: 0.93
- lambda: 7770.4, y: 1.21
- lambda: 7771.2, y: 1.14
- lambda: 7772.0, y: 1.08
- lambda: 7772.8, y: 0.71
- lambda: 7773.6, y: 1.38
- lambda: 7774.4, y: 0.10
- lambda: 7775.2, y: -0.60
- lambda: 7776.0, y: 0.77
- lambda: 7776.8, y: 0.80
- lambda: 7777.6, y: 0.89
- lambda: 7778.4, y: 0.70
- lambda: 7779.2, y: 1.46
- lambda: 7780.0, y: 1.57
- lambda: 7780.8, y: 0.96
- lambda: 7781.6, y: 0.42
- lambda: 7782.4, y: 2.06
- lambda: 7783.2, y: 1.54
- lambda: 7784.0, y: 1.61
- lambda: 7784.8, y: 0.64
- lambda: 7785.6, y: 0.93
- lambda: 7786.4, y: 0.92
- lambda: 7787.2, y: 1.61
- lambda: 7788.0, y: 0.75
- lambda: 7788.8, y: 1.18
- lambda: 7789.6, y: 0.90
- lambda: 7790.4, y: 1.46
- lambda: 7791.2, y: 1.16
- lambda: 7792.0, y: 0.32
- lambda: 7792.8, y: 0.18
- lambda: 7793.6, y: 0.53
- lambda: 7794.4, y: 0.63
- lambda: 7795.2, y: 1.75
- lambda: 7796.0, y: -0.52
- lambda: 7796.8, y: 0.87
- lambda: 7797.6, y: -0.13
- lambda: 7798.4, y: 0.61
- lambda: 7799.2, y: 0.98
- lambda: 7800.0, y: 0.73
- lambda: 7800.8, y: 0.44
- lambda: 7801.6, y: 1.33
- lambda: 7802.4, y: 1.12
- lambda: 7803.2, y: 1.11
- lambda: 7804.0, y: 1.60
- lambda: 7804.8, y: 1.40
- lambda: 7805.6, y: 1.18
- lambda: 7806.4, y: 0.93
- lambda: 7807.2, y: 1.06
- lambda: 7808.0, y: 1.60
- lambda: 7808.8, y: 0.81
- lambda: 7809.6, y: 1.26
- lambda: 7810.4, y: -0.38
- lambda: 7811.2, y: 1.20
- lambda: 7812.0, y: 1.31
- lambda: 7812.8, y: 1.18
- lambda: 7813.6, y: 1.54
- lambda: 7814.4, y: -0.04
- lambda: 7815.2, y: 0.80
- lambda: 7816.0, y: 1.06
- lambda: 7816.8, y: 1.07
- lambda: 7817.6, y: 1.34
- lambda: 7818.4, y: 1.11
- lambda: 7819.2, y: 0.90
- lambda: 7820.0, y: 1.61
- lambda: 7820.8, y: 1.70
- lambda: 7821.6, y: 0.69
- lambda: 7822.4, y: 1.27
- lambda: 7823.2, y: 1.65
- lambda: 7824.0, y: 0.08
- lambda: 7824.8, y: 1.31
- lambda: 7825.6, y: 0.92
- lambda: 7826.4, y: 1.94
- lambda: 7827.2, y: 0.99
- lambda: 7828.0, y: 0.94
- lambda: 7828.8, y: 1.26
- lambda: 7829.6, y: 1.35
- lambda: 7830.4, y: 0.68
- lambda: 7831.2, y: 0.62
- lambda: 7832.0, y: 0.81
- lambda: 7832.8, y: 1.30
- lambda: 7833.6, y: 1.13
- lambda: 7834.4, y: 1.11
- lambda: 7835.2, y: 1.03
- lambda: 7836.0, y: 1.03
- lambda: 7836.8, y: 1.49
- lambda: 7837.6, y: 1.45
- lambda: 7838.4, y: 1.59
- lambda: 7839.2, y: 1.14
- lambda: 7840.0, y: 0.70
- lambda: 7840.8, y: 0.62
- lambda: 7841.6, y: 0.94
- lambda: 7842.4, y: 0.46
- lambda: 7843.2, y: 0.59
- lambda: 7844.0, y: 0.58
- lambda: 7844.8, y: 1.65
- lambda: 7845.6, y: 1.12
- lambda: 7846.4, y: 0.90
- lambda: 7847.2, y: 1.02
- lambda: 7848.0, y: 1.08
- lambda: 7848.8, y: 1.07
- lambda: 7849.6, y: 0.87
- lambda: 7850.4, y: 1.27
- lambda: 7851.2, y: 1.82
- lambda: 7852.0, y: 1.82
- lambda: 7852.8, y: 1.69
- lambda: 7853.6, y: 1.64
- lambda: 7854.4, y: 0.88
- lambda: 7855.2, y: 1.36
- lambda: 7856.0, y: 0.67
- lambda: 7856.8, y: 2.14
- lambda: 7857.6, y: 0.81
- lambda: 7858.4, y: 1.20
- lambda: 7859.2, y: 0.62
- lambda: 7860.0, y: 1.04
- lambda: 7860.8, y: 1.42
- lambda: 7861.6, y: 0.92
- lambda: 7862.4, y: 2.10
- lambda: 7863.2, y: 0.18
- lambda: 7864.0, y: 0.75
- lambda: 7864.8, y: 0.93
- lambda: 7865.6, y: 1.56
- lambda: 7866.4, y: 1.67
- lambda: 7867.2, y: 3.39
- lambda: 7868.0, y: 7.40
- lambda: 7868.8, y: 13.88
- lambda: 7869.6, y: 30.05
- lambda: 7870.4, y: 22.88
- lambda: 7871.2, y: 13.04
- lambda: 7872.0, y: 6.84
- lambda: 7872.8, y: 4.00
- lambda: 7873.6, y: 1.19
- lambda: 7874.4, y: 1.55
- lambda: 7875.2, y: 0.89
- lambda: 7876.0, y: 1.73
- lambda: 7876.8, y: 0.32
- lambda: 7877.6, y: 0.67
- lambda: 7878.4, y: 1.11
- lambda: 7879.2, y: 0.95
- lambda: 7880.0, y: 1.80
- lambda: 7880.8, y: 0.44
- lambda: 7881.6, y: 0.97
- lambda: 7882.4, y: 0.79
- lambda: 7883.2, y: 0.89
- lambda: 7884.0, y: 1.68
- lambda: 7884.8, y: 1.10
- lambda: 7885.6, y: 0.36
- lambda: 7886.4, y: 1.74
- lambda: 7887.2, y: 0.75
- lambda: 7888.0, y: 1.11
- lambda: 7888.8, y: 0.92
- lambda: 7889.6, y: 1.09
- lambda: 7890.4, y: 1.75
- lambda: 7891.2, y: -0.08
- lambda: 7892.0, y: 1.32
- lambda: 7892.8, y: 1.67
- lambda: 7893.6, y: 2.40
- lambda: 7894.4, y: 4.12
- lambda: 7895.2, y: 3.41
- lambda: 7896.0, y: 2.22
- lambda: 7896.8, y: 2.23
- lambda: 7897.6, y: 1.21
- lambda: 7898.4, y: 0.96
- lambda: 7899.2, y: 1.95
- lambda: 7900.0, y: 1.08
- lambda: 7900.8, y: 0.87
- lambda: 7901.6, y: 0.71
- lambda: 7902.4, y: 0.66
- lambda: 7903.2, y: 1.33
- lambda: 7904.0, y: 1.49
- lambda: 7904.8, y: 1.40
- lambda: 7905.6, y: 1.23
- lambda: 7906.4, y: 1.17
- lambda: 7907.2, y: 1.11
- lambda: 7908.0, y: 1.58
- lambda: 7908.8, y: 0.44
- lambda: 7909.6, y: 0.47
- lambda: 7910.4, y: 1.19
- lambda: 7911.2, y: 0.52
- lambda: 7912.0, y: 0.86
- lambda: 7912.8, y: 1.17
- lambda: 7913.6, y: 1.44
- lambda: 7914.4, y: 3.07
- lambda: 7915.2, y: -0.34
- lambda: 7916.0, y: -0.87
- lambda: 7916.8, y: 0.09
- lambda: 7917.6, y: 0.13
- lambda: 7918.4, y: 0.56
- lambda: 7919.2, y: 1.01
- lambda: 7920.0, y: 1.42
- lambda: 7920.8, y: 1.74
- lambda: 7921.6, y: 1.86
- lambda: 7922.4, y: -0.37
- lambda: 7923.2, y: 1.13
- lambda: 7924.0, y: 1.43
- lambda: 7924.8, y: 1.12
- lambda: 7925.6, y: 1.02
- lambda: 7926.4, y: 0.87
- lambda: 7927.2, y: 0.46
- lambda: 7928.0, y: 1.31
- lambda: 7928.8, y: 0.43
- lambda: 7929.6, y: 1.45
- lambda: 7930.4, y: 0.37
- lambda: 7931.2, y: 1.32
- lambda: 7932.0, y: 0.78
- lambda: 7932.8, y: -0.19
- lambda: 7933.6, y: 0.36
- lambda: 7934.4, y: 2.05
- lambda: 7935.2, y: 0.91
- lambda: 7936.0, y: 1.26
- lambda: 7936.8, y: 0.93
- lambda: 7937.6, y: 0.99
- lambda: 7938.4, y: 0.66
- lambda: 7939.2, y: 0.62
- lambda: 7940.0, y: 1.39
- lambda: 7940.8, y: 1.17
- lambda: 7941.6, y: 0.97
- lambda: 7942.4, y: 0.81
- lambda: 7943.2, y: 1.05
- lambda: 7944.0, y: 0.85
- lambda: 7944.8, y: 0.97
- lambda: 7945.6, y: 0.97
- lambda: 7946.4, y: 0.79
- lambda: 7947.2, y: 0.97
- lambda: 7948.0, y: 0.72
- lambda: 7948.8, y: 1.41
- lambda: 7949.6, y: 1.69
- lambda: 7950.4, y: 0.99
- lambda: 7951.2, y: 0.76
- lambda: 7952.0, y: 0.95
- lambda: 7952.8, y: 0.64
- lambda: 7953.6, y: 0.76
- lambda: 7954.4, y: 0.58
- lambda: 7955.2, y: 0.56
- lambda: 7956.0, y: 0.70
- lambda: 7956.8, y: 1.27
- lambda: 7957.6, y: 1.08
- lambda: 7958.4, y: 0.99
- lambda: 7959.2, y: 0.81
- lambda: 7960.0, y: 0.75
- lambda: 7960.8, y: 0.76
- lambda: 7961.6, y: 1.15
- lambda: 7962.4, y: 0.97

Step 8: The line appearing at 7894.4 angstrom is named [N II]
